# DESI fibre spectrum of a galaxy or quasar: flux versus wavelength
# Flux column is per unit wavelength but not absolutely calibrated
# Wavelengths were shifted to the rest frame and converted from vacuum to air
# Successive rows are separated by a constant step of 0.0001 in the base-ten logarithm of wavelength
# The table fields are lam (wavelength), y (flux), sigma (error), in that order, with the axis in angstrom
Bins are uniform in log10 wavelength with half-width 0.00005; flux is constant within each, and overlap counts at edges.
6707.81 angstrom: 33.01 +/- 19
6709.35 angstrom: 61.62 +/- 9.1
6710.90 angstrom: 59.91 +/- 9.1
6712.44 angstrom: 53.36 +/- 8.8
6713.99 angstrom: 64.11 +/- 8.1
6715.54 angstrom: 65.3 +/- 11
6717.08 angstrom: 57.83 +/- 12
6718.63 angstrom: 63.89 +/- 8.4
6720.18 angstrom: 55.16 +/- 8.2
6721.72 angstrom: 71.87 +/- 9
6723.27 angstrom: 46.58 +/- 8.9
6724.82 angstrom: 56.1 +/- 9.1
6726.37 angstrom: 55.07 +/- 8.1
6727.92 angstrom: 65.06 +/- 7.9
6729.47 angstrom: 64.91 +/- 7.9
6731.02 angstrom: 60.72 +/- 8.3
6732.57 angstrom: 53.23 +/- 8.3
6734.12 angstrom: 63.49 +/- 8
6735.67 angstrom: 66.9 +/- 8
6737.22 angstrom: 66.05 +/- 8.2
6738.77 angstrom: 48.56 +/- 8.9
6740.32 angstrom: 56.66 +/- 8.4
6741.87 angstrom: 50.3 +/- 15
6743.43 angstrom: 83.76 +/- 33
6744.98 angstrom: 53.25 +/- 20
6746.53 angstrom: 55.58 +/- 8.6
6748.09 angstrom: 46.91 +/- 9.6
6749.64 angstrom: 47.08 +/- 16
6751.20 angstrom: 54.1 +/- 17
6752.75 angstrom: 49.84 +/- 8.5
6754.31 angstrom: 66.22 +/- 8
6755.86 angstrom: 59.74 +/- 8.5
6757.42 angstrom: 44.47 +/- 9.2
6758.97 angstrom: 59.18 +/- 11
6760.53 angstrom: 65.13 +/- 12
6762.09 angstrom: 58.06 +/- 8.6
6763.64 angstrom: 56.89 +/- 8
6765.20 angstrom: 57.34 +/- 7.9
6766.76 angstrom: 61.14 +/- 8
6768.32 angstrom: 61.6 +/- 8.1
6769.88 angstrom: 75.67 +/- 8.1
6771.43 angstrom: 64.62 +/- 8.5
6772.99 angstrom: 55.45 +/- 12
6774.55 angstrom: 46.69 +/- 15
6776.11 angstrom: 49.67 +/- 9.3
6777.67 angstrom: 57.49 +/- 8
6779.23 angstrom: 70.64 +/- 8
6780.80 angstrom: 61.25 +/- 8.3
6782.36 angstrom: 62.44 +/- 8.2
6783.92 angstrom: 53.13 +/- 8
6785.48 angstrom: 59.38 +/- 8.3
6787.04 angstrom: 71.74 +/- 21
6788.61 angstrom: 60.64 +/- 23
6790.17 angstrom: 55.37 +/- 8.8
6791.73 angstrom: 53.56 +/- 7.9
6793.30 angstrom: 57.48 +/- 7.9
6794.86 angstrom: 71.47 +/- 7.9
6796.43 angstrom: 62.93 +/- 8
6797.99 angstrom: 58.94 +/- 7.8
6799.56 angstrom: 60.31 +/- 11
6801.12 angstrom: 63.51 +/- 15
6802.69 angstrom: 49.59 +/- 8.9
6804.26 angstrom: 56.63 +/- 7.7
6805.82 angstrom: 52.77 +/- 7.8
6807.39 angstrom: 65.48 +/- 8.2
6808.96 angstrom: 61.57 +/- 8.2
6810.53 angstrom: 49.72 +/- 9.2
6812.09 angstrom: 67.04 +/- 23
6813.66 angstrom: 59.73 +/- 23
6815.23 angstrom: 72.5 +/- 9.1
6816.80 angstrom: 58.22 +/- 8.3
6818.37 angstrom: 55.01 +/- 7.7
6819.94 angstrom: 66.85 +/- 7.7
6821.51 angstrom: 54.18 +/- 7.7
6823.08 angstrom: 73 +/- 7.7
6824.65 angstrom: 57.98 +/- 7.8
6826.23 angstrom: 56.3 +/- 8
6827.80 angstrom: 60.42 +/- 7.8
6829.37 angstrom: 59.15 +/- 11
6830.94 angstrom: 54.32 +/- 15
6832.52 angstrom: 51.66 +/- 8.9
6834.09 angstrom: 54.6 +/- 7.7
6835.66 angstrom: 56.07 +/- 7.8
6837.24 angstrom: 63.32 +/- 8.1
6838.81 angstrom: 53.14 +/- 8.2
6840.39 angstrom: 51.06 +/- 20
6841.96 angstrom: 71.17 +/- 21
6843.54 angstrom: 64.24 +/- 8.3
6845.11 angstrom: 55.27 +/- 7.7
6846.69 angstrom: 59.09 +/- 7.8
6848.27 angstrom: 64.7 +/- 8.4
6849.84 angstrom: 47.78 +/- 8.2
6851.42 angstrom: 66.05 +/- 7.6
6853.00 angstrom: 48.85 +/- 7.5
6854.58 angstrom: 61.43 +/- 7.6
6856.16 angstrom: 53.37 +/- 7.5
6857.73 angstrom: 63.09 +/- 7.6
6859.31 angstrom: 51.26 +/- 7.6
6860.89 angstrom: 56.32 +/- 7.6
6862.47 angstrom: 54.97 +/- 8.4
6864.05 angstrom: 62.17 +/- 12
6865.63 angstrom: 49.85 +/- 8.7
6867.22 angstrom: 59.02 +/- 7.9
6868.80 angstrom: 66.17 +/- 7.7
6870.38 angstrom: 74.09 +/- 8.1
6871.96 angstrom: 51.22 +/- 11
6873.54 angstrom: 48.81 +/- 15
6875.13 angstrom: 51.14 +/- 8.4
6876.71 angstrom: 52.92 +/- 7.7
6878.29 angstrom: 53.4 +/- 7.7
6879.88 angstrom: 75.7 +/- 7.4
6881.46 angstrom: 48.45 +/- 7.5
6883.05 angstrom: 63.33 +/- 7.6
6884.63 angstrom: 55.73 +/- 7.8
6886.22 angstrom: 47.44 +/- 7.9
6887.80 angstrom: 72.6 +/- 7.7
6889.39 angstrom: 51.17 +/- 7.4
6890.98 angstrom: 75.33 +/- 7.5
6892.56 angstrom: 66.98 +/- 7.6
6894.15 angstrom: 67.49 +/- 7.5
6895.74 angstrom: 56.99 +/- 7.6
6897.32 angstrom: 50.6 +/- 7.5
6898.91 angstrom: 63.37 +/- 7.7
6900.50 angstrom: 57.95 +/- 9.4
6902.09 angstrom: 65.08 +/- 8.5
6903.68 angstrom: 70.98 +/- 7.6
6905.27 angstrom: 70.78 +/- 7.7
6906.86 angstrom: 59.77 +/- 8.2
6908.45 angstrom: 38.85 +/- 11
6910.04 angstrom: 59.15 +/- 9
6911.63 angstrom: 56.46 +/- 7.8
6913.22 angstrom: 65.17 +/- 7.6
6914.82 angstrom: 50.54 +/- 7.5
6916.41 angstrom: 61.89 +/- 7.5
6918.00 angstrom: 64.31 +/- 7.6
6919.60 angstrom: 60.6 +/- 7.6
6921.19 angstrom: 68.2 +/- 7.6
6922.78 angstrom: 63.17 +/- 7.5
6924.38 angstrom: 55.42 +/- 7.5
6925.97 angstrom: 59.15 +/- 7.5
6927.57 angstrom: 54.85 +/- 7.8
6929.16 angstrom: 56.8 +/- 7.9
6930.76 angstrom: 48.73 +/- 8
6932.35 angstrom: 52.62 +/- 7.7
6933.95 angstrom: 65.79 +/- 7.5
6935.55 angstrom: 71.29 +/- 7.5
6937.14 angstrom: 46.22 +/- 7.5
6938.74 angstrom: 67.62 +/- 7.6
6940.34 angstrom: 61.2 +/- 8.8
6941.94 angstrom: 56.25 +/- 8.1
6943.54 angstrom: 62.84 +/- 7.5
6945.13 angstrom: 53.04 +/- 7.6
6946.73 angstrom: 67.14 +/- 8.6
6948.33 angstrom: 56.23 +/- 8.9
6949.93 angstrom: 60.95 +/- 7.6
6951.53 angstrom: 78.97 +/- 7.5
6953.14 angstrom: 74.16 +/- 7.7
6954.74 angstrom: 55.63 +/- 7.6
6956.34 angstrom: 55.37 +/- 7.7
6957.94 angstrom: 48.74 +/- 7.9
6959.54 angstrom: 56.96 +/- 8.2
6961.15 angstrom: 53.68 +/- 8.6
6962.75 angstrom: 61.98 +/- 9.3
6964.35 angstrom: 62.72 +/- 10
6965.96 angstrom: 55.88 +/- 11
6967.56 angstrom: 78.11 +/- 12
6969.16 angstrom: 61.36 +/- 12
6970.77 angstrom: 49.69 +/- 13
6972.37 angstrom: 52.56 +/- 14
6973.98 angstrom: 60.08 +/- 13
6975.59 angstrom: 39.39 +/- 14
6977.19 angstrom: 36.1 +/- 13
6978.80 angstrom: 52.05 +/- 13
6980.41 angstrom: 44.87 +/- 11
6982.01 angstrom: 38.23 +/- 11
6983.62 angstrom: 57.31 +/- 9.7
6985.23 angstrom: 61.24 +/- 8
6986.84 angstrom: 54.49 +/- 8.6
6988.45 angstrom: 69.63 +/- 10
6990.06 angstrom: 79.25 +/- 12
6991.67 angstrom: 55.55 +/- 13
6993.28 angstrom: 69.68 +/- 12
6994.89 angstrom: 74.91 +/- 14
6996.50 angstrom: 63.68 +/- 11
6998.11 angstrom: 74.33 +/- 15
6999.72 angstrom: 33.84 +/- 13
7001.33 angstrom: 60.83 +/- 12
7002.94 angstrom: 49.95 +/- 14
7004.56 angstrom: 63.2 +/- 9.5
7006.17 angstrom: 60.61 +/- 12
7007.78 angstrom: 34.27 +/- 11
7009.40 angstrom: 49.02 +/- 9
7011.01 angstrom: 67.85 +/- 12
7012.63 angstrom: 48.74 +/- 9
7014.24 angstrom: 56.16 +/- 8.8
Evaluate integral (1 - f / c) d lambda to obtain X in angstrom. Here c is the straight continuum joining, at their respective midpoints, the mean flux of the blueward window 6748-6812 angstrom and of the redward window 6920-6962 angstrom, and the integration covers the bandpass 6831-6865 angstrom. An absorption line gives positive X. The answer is 0.92 angstrom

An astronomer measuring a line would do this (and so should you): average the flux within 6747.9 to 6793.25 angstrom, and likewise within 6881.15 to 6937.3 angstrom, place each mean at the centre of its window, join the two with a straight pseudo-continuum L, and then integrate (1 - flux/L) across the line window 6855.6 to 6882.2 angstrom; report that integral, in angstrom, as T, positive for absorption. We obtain 0.95 angstrom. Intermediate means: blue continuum 58.3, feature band 57.2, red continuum 59.8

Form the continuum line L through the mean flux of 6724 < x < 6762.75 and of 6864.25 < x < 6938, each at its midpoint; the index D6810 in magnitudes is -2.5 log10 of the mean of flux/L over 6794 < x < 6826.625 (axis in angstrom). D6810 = -0.04 mag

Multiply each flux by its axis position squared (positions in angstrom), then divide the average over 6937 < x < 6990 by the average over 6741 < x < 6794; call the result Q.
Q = 1.05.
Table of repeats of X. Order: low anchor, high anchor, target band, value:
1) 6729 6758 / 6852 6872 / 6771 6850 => -1.9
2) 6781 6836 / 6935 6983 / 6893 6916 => -0.6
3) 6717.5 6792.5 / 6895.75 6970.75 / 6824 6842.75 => 0.6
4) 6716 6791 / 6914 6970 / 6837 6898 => 1.2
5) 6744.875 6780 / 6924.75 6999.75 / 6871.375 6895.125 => -0.3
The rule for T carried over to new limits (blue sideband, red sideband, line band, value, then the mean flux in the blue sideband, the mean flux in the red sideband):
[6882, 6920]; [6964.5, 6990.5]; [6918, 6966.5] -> -1.8 angstrom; 60.4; 55.5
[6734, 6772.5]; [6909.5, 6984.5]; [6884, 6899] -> -0.7 angstrom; 58.8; 57.8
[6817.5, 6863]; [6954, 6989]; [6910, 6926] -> -1.3 angstrom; 58.1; 54.7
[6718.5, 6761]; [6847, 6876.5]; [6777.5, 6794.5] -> -0.9 angstrom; 58.1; 57.2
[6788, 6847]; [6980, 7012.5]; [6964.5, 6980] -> 1.1 angstrom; 59.3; 58.1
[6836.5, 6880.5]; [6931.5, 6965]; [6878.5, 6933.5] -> -0.5 angstrom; 58.1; 60.4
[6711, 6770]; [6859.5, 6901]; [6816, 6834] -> 0.1 angstrom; 58.8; 58.9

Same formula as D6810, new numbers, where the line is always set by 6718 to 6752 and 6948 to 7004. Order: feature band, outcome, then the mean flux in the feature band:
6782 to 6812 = -0.02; 59.4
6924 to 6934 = 0.05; 55.5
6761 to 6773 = -0.06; 61.8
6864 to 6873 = -0.03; 59.9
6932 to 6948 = -0.04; 60.5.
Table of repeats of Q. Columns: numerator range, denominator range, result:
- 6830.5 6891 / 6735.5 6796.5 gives 1.01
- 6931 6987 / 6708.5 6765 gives 1.05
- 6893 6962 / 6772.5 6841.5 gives 1.05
